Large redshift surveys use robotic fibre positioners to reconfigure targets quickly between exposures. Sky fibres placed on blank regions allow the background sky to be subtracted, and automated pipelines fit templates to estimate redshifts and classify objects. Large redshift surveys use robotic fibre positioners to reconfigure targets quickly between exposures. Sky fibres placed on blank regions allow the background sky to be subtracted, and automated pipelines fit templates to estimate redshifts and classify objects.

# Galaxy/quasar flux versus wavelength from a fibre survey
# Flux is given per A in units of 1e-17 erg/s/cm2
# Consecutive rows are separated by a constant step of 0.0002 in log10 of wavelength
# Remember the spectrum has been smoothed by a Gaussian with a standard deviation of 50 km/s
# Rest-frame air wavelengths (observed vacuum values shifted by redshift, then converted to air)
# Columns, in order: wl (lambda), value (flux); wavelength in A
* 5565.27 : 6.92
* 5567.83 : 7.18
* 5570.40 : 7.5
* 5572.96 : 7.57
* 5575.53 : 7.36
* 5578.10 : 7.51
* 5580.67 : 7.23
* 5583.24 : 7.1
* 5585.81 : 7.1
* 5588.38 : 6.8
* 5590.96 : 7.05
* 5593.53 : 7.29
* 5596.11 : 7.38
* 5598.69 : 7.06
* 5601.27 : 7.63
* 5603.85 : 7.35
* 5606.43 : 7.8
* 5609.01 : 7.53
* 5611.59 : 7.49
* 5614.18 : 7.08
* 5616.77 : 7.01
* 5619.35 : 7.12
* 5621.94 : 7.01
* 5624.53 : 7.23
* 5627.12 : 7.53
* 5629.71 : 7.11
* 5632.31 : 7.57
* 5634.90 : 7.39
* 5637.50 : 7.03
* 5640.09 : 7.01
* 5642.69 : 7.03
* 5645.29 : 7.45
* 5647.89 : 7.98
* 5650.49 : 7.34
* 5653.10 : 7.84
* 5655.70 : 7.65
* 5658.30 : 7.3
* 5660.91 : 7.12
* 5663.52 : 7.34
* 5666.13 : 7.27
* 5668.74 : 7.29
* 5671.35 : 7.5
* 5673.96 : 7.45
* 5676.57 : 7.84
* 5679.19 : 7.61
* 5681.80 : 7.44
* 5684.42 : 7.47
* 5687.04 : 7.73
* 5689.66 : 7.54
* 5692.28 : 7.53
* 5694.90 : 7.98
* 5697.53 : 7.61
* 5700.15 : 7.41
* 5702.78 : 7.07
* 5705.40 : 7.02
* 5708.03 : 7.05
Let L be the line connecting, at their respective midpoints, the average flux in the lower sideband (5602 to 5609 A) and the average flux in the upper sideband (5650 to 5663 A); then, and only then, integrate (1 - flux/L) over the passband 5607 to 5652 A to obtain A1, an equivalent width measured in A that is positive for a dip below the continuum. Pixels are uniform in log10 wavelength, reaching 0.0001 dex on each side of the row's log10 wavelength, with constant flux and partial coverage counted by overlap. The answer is 1.3 A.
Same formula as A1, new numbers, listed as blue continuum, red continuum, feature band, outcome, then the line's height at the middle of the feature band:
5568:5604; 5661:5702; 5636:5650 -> 0.2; 7.42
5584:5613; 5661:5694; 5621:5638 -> 0.2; 7.38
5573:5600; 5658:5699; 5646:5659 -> -0.4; 7.42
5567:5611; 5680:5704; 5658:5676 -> 0.3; 7.48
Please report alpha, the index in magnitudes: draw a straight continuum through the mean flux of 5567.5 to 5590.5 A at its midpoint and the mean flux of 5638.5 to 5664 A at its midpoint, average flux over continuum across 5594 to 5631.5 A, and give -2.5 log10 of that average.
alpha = 0.00 mag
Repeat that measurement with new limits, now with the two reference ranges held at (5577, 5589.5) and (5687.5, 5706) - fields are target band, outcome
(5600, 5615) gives -0.04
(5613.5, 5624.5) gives 0.03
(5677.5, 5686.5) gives -0.01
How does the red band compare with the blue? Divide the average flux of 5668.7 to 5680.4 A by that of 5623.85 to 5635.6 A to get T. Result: 1.0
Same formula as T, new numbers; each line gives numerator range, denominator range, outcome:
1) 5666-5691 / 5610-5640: 1.04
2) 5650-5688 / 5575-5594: 1.04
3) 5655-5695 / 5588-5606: 1.03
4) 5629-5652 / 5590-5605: 1.00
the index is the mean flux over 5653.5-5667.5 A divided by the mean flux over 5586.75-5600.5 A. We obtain 1.0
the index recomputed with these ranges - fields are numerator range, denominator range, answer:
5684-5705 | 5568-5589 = 1.03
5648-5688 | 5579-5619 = 1.03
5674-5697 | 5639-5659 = 1.02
